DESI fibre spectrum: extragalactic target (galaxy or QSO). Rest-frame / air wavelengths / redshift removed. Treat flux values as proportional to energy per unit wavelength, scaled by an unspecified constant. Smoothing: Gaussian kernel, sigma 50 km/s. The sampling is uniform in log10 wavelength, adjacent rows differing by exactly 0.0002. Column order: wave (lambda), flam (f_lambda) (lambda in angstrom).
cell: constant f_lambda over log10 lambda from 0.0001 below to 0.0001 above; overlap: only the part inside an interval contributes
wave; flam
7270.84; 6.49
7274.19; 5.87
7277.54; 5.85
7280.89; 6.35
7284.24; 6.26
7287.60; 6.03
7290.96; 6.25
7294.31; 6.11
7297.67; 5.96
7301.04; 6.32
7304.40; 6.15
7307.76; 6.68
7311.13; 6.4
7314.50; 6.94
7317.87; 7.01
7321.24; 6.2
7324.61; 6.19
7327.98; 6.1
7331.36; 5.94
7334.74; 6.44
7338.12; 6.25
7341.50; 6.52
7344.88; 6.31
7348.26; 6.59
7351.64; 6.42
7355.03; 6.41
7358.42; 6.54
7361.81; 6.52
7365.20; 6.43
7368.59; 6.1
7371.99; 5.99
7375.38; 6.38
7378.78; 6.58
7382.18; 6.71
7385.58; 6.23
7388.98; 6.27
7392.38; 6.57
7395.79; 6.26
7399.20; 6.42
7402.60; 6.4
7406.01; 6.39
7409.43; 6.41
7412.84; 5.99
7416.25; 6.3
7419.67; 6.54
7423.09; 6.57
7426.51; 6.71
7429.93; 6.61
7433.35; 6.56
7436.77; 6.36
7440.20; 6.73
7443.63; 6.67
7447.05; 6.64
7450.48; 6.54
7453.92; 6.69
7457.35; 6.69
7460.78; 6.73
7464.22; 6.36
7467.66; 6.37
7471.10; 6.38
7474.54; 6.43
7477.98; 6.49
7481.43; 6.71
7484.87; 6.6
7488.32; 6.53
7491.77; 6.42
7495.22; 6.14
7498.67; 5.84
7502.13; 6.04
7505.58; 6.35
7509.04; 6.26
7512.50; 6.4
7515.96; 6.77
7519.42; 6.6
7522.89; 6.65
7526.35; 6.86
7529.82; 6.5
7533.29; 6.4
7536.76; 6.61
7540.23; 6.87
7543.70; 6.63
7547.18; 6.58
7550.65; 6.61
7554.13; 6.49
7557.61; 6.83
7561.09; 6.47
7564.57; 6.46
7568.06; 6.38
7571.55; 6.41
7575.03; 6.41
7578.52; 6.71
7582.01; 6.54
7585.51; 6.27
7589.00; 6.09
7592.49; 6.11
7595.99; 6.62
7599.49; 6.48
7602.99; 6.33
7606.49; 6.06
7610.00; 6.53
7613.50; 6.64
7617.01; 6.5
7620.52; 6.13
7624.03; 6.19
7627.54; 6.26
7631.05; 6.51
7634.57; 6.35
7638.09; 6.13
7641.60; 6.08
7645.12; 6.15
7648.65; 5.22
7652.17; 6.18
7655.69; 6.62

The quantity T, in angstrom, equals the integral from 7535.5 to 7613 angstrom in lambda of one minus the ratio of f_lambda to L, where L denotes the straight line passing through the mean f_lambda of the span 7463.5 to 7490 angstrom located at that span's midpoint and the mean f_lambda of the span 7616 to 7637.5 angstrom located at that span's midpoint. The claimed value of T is -1.32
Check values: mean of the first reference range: 6.49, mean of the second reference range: 6.31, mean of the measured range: 6.48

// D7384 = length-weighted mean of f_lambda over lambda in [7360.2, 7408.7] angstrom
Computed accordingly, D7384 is 6.38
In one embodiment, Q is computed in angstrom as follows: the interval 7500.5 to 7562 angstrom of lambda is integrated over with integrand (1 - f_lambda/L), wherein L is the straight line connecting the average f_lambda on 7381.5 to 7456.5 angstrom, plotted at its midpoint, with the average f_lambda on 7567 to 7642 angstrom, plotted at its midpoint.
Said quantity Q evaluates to -1.4 angstrom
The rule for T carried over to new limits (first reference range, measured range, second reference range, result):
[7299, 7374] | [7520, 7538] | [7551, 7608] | -0.5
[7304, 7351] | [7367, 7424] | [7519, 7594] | 0.8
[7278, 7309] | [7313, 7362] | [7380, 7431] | -1.0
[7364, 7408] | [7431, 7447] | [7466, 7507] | -0.6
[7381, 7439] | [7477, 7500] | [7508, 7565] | 0.5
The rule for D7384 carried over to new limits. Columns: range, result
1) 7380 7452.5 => 6.47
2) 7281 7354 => 6.34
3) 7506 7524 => 6.52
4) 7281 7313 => 6.25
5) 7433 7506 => 6.47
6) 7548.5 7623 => 6.43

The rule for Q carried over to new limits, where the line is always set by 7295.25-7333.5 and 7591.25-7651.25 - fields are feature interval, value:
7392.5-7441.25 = -1.01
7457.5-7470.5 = -0.41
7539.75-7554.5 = -0.83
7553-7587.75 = -1.24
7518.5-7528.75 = -0.68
